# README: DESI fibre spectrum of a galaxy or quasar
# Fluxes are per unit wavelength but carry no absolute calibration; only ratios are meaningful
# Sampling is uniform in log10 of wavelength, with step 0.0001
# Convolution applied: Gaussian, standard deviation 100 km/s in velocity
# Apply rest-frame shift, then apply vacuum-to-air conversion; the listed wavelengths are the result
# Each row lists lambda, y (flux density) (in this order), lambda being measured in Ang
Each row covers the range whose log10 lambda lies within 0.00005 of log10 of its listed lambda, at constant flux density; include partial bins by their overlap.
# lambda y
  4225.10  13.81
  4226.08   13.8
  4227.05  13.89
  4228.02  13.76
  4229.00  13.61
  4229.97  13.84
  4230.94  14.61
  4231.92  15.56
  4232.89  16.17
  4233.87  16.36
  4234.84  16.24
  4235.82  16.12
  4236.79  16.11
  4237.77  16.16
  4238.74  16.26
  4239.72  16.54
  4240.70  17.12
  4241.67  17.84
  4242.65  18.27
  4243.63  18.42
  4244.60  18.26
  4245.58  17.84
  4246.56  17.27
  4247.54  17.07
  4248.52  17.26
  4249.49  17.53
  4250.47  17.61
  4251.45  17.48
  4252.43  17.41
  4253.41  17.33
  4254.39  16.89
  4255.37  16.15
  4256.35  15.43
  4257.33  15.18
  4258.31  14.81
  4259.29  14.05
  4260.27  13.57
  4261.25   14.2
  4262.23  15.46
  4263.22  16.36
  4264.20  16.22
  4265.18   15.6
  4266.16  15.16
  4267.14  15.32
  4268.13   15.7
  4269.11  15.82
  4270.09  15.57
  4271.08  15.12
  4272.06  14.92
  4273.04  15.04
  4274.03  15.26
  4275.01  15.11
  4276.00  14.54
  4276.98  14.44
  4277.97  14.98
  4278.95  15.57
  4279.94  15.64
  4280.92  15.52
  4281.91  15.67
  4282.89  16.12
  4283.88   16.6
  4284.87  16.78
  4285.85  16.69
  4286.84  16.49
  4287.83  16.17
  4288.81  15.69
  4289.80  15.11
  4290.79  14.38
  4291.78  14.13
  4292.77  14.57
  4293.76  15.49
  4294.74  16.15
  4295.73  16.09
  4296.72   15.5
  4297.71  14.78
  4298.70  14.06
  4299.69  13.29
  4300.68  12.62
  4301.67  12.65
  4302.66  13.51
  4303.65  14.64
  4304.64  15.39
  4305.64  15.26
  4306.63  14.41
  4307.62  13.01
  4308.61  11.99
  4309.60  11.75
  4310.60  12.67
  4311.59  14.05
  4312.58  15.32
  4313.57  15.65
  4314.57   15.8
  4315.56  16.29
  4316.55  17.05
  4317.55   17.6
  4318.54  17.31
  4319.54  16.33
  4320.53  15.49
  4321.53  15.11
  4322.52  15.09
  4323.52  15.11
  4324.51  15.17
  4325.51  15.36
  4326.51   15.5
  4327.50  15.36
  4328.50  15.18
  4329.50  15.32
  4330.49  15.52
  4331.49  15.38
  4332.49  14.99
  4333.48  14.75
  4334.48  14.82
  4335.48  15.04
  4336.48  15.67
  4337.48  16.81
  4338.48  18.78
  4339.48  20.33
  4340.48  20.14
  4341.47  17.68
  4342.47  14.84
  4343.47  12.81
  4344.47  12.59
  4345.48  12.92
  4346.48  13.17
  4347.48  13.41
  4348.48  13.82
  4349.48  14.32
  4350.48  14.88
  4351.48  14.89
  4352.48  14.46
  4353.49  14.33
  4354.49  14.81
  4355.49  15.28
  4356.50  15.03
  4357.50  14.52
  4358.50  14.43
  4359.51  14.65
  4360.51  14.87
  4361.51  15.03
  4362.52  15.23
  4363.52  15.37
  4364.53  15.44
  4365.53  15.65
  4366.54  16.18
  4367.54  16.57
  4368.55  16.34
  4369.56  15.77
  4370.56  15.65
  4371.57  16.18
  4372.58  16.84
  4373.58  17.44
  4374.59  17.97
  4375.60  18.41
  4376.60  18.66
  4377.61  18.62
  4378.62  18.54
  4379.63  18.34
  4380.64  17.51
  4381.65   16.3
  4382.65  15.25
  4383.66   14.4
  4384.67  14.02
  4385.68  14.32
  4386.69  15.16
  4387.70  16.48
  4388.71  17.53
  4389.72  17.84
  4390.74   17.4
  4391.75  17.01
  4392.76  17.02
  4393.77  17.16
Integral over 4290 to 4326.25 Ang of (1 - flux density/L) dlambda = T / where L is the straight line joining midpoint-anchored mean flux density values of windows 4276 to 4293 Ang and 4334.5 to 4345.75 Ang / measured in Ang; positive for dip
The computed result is 2.3 Ang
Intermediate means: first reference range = 15.5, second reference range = 16.1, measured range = 14.8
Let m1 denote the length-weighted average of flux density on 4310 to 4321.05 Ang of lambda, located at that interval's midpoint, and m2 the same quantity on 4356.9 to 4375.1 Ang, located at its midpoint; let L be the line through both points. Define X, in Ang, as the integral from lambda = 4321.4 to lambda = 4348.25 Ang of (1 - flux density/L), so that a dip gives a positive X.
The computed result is 0.56 Ang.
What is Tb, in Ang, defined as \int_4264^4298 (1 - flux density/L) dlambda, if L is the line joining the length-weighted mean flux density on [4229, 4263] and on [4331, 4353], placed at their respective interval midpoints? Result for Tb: 1.0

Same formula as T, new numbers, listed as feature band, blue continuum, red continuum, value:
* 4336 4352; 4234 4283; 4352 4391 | 0.6 Ang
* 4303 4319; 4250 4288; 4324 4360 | 0.6 Ang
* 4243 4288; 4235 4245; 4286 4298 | 0.8 Ang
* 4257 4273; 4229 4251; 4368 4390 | 1.4 Ang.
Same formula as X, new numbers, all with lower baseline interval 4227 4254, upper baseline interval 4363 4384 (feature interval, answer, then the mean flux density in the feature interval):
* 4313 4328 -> 0.7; 15.9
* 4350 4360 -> 1.2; 14.7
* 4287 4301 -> 1.4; 14.9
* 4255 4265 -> 0.9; 15.1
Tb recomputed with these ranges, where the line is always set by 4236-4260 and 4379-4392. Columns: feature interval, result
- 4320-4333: 1.0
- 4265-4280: 1.3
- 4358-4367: 0.6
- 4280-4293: 0.7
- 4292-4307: 1.9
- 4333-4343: -0.3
